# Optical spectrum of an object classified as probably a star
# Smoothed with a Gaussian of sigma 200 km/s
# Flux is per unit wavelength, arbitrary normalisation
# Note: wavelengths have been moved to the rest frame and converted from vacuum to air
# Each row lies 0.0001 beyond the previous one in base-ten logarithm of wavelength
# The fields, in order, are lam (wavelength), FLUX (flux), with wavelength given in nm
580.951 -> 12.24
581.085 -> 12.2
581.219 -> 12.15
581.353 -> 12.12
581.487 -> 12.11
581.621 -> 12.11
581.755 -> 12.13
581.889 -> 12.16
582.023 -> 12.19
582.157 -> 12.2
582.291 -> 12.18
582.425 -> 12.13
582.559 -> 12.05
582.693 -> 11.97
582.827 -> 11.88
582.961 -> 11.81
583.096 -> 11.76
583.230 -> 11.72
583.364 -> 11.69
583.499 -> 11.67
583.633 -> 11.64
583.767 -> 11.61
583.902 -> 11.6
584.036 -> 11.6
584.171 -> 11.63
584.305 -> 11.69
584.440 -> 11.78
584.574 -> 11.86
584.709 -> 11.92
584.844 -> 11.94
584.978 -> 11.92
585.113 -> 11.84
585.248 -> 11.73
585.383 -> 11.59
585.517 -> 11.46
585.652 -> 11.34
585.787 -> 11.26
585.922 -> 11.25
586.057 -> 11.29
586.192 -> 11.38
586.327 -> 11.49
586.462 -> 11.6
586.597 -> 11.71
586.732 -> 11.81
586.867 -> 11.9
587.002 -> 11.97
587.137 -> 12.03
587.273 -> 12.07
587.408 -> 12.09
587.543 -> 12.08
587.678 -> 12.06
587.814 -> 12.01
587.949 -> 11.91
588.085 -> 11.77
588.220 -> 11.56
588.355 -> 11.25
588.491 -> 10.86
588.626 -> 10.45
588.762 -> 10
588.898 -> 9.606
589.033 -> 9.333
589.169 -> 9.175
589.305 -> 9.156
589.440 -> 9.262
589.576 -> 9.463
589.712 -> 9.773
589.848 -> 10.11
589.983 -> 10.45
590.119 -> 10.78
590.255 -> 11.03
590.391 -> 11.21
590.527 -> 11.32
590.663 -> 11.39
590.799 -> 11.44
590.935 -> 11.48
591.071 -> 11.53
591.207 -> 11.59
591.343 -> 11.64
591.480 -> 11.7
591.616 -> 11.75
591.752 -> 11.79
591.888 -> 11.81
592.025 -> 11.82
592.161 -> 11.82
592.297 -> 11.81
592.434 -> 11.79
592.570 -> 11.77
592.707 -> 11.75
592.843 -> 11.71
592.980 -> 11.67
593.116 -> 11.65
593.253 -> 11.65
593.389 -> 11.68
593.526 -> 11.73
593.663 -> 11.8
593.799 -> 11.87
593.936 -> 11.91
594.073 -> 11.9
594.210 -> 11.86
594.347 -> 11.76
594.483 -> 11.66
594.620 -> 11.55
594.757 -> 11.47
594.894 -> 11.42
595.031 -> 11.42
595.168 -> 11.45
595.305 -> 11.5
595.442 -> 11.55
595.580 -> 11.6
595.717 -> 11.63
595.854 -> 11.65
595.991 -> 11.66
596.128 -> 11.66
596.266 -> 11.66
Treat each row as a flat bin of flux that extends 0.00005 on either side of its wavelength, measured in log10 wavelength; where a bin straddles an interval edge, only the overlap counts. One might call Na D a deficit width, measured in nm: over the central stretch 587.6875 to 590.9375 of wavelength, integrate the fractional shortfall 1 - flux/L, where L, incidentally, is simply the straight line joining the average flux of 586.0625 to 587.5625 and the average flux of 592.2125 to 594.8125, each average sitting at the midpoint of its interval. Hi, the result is 0.32 nm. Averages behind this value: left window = 11.8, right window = 11.7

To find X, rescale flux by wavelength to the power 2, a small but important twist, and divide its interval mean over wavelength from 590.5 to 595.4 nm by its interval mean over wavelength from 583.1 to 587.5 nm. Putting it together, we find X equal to 1.02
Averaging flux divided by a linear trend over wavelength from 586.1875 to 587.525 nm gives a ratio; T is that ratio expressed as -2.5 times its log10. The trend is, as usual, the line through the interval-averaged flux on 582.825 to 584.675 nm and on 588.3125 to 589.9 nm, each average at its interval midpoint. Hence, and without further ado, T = -0.12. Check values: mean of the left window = 11.7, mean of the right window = 9.84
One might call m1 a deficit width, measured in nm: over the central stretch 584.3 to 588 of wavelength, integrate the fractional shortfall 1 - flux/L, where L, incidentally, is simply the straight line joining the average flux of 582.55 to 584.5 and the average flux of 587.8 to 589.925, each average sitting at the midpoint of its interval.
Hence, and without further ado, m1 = -0.24 nm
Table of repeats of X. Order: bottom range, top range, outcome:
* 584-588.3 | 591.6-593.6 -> 1.02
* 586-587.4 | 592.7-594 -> 1.02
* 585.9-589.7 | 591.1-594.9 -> 1.08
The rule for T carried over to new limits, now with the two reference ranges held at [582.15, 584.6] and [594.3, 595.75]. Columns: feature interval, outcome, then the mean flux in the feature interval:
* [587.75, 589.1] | 0.079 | 10.9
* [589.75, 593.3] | 0.015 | 11.5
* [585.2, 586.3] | 0.032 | 11.4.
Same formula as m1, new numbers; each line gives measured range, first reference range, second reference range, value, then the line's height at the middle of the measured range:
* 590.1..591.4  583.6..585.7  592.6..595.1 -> 0.04 nm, 11.7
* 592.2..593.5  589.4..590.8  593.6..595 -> -0.05 nm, 11.3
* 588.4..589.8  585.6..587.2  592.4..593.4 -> 0.23 nm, 11.6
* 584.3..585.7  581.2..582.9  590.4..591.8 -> 0.02 nm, 11.9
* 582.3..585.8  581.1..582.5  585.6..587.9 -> 0.06 nm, 12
